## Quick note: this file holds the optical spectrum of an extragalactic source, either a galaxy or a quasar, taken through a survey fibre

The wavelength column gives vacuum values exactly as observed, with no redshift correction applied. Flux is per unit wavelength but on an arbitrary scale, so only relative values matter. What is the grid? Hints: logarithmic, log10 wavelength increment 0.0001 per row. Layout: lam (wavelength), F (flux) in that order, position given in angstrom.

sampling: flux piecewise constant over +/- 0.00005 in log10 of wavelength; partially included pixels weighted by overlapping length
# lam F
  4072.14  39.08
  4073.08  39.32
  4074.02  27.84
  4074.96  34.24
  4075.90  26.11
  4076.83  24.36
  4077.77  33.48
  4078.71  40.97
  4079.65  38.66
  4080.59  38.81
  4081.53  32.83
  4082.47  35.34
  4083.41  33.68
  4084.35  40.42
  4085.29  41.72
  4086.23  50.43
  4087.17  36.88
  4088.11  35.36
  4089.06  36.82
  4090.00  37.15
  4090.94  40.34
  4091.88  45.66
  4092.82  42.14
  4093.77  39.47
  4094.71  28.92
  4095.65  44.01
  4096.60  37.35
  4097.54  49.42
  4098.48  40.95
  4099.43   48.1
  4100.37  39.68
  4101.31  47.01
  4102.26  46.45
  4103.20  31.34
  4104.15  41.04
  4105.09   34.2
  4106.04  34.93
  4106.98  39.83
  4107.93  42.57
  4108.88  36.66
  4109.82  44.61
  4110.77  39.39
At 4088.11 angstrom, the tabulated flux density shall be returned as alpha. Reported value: 35.36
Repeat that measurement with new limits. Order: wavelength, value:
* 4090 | 37.15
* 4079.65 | 38.66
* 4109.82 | 44.61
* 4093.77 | 39.47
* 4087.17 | 36.88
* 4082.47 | 35.34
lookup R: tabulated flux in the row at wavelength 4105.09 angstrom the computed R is 34.2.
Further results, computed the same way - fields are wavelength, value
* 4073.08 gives 39.32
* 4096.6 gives 37.35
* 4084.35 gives 40.42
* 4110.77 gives 39.39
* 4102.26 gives 46.45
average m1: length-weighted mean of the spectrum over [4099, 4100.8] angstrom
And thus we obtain 44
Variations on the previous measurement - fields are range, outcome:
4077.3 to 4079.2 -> 37.2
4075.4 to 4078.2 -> 28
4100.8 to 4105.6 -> 40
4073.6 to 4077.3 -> 28.2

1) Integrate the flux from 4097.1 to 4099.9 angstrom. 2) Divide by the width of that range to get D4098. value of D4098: 46.1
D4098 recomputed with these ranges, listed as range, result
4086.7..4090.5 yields 36.6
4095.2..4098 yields 43.5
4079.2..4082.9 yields 36.4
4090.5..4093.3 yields 42.7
